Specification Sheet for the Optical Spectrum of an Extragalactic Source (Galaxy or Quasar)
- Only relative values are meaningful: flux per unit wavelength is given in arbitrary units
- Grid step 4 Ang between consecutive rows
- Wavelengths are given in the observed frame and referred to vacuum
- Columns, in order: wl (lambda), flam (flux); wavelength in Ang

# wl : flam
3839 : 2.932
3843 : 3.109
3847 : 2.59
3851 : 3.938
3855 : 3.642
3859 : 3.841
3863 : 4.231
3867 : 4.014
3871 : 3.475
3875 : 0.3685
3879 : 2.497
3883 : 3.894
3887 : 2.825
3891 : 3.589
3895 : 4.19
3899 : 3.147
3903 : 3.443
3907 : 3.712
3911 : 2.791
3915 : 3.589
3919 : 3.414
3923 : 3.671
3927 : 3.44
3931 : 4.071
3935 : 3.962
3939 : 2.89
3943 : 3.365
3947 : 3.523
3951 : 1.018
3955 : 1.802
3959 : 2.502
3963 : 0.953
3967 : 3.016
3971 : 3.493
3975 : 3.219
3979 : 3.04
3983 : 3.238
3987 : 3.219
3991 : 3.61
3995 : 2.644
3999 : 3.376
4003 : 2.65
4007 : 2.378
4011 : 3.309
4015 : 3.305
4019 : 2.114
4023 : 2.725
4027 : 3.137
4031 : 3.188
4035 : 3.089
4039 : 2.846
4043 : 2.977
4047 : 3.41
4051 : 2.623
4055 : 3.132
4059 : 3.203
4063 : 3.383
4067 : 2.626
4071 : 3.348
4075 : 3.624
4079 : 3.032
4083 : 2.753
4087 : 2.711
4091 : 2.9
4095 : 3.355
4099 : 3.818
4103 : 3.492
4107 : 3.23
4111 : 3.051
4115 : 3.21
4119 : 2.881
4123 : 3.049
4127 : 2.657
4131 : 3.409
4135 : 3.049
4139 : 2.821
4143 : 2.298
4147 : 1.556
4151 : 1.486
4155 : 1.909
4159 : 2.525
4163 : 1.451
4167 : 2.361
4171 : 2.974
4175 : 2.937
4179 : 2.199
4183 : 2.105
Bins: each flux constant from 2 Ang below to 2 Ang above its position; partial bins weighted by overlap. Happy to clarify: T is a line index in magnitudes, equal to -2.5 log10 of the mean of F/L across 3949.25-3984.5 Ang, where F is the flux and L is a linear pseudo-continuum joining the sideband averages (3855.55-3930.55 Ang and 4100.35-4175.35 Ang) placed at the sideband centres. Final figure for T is 0.26 mag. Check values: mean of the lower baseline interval 3.36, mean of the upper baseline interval 2.65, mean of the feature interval 2.48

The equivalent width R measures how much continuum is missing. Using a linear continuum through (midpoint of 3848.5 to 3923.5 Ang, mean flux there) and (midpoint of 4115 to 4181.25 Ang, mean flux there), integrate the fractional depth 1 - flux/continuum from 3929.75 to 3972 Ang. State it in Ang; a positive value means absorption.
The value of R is 5.60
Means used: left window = 3.37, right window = 2.49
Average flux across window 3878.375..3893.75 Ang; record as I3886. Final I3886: 3.31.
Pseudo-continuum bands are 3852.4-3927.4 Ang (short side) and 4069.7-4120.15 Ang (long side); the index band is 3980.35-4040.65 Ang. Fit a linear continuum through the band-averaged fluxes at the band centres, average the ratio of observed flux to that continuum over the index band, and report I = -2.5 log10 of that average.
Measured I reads 0.09 mag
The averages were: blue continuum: 3.36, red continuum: 3.19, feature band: 2.99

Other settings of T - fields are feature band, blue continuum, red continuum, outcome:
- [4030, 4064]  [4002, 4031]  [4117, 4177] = -0.12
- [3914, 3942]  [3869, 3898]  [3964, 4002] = -0.17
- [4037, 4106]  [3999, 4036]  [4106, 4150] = -0.10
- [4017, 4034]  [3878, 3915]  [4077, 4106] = 0.15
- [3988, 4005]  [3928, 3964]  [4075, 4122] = -0.07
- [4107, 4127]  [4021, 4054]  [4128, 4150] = -0.14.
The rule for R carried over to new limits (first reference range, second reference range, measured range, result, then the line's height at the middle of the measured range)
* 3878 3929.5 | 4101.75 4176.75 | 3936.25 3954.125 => 3.23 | 3.29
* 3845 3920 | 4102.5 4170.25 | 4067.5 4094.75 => -2.93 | 2.76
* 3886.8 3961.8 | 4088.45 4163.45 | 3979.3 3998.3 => -0.75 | 3.06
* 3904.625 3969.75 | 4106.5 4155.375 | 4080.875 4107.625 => -4.39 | 2.73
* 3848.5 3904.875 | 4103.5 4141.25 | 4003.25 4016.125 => 1.06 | 3.19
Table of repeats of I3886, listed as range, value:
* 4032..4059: 3.03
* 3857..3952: 3.31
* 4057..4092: 3.07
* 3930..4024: 2.88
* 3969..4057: 3.03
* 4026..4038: 3.11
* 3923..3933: 3.74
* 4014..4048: 2.95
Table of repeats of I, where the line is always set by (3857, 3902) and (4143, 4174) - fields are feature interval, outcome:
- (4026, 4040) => -0.17 mag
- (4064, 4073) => -0.22 mag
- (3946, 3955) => 0.42 mag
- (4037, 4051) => -0.17 mag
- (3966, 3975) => -0.13 mag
